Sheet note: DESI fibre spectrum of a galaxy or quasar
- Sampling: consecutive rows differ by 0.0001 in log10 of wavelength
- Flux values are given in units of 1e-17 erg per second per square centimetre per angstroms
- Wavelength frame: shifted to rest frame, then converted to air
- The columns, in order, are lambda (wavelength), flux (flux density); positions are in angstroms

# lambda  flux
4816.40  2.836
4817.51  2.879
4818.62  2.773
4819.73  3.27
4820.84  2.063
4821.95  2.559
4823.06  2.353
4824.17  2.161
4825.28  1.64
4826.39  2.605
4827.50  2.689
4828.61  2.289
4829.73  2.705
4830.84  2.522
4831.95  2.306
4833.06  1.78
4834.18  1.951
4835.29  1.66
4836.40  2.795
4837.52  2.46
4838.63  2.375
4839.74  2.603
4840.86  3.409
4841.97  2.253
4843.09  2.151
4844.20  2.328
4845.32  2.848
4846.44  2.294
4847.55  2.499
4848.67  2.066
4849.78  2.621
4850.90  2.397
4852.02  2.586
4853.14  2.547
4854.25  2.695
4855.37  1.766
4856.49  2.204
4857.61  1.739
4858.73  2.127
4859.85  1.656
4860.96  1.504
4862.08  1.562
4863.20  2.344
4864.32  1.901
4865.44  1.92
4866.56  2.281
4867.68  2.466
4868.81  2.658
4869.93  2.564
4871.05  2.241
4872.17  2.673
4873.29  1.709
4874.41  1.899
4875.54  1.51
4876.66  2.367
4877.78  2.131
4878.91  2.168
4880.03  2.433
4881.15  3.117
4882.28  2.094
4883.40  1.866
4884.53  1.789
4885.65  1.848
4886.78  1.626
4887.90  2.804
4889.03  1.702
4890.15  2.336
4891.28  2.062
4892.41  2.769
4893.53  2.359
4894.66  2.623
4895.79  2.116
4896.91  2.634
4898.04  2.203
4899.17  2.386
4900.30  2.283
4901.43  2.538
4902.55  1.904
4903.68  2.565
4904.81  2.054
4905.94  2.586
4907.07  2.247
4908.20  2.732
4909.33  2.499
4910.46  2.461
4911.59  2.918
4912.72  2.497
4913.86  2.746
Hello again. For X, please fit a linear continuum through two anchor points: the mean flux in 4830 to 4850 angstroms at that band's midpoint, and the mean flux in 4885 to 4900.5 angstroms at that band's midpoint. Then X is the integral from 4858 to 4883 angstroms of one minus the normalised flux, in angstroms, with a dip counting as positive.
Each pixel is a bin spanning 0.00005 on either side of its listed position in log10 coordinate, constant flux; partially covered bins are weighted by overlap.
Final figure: 1.8 angstroms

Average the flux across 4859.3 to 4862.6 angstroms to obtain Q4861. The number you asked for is 1.58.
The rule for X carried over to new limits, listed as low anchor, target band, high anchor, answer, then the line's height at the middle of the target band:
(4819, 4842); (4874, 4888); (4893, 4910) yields 1.7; 2.39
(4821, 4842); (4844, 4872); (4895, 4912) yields 1.7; 2.39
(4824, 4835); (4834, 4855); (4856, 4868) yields -3.3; 2.12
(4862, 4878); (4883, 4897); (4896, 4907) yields 0.6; 2.28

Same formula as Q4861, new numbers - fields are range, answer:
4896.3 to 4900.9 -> 2.37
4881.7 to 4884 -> 1.98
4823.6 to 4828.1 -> 2.28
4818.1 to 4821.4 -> 2.7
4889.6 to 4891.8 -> 2.2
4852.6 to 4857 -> 2.3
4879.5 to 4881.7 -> 2.78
